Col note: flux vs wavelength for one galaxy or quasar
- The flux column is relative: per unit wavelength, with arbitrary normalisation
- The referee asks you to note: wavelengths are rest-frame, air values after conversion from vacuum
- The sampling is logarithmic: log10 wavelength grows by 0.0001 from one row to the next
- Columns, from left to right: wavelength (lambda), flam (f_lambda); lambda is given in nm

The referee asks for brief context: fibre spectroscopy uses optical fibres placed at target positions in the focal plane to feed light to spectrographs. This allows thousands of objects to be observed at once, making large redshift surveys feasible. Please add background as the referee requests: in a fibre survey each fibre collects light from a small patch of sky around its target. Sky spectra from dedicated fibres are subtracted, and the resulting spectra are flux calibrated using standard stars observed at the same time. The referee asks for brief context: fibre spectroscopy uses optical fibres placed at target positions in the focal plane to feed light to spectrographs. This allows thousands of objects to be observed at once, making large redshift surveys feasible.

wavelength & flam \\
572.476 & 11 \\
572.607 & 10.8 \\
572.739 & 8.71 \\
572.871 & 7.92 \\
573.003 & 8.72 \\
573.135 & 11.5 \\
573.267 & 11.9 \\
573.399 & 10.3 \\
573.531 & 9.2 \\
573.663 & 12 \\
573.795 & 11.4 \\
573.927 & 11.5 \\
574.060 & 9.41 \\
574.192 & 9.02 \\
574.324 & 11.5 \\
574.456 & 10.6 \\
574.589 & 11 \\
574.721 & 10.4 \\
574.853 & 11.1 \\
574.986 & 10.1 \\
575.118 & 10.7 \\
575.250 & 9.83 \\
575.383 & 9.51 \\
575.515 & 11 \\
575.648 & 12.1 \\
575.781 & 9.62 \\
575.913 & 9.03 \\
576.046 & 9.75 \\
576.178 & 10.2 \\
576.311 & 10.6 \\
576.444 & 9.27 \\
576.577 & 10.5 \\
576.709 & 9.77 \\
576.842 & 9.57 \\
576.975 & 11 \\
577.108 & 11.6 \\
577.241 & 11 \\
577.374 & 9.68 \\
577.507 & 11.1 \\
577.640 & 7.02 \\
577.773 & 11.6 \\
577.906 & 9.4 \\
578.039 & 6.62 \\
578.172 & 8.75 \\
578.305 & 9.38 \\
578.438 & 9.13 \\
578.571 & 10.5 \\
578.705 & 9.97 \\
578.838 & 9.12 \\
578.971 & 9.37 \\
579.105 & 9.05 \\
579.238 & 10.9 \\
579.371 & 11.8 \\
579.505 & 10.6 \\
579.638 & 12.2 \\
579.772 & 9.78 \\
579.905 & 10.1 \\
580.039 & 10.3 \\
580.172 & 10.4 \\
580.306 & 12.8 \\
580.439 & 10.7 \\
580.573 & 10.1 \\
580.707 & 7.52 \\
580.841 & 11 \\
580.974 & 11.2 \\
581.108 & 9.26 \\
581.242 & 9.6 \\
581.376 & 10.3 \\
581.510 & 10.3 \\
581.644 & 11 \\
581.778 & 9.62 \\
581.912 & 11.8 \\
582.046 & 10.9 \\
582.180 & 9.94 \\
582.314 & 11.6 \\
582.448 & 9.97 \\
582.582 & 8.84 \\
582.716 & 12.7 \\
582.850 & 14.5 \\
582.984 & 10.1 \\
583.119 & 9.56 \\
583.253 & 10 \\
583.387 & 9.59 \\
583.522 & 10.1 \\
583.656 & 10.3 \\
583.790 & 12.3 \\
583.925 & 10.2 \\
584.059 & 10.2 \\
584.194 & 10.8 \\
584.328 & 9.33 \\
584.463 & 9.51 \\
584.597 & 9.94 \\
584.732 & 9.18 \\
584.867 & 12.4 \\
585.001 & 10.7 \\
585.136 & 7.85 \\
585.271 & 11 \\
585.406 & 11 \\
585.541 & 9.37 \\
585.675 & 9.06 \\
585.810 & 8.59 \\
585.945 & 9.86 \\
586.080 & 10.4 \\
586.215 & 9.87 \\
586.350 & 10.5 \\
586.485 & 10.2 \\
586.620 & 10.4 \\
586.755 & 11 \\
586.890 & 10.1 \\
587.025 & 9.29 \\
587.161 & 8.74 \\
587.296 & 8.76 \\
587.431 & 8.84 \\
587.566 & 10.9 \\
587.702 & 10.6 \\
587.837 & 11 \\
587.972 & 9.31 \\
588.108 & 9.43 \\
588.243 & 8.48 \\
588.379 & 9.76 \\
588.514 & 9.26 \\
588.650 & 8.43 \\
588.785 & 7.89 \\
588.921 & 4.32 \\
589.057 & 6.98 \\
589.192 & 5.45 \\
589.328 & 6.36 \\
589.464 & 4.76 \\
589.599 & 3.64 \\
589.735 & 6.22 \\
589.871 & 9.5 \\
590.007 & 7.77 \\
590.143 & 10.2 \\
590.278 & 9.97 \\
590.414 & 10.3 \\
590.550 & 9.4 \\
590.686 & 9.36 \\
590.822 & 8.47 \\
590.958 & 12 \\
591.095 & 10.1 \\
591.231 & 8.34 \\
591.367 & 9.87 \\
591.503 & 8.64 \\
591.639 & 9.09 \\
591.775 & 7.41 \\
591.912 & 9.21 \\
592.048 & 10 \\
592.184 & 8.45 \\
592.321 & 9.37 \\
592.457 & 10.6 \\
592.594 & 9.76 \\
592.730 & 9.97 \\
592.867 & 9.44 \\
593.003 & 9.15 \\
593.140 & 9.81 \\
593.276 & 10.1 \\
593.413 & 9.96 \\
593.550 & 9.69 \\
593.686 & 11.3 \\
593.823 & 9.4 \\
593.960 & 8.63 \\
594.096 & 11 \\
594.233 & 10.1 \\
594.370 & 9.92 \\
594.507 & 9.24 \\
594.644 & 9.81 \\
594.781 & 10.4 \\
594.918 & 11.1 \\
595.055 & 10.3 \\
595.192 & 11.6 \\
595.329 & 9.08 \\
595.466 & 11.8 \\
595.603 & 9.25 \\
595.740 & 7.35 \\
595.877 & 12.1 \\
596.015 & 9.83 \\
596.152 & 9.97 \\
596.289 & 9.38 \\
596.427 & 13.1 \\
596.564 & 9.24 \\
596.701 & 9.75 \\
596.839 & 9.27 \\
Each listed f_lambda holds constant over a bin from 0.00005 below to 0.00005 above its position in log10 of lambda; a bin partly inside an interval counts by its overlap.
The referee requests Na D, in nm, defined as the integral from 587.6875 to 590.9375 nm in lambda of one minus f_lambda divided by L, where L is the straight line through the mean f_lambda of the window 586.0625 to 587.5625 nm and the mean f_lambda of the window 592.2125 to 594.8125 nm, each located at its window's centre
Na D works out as 0.54 nm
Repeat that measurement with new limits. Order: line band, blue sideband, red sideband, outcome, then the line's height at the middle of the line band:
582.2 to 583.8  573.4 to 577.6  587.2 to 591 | -0.239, 9.33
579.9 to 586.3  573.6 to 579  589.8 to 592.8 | -0.337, 9.81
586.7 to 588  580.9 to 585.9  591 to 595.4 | 0.030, 10.1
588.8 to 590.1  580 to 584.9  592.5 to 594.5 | 0.492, 10.1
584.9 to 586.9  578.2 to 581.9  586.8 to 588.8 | -0.082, 9.64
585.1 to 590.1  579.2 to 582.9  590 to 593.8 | 0.623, 10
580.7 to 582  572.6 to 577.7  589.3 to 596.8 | -0.040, 9.98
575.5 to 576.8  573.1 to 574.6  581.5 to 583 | 0.081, 10.8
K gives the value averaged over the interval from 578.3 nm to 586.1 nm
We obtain 10.3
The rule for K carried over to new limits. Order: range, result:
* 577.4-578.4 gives 9.15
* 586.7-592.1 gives 8.72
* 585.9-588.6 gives 9.82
